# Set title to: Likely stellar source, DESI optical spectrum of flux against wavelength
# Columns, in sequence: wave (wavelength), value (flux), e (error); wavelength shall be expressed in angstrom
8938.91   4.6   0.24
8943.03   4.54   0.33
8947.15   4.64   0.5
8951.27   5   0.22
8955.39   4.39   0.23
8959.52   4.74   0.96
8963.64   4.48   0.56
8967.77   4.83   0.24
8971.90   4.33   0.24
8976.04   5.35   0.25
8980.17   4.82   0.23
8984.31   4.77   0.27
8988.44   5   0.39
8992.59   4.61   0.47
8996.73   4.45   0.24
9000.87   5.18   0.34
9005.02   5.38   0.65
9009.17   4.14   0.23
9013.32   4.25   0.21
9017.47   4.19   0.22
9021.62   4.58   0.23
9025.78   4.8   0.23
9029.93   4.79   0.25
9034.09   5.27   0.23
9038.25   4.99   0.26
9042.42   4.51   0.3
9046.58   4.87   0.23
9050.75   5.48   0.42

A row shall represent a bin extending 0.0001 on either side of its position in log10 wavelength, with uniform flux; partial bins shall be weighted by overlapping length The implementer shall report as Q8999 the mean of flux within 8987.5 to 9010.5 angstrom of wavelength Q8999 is 4.8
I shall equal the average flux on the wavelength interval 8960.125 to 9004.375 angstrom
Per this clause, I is 4.8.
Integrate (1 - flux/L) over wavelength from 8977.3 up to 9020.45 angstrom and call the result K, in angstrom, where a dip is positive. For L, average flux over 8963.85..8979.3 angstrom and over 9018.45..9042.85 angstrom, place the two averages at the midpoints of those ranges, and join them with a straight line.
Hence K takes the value 1.0 angstrom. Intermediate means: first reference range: 4.79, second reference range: 4.82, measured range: 4.69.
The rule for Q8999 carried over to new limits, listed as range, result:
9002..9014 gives 4.67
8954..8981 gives 4.71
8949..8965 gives 4.66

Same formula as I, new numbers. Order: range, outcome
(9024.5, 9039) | 4.97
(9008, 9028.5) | 4.42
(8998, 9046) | 4.73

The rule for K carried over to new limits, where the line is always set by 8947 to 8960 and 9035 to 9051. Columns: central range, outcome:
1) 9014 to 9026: 1.03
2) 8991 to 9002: 0.21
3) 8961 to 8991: -0.26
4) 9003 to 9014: 0.47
